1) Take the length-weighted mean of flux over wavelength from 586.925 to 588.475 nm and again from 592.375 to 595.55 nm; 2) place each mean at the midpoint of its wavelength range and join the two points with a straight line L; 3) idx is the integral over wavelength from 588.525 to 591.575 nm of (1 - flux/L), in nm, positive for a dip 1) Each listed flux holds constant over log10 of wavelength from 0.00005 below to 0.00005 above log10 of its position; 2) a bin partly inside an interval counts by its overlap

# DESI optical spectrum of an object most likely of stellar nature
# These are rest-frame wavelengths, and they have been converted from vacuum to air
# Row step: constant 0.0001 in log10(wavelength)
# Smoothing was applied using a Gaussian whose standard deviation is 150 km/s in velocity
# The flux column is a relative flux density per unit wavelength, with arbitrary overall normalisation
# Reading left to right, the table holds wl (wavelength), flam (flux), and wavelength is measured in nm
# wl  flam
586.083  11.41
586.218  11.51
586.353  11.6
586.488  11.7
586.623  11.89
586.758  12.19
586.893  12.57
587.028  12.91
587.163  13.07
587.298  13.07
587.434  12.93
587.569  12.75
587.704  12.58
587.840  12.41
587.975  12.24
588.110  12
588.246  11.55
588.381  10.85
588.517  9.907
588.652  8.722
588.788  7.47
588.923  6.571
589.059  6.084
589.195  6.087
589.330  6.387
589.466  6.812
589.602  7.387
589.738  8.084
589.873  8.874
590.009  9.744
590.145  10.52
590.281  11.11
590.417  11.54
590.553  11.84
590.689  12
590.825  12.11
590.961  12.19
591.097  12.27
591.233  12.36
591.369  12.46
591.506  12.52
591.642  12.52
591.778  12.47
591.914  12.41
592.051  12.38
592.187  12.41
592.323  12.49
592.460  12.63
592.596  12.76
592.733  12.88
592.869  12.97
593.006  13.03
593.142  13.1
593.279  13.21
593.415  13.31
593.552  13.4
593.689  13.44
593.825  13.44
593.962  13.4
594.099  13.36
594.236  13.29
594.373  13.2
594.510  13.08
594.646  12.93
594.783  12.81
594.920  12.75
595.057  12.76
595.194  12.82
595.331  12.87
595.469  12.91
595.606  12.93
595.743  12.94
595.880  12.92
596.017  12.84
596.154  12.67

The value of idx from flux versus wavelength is 0.71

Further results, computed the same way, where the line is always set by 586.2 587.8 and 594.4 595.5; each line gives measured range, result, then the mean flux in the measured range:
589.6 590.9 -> 0.22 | 10.5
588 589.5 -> 0.48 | 8.55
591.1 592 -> 0.02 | 12.4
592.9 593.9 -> -0.04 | 13.3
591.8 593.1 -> 0.01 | 12.7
